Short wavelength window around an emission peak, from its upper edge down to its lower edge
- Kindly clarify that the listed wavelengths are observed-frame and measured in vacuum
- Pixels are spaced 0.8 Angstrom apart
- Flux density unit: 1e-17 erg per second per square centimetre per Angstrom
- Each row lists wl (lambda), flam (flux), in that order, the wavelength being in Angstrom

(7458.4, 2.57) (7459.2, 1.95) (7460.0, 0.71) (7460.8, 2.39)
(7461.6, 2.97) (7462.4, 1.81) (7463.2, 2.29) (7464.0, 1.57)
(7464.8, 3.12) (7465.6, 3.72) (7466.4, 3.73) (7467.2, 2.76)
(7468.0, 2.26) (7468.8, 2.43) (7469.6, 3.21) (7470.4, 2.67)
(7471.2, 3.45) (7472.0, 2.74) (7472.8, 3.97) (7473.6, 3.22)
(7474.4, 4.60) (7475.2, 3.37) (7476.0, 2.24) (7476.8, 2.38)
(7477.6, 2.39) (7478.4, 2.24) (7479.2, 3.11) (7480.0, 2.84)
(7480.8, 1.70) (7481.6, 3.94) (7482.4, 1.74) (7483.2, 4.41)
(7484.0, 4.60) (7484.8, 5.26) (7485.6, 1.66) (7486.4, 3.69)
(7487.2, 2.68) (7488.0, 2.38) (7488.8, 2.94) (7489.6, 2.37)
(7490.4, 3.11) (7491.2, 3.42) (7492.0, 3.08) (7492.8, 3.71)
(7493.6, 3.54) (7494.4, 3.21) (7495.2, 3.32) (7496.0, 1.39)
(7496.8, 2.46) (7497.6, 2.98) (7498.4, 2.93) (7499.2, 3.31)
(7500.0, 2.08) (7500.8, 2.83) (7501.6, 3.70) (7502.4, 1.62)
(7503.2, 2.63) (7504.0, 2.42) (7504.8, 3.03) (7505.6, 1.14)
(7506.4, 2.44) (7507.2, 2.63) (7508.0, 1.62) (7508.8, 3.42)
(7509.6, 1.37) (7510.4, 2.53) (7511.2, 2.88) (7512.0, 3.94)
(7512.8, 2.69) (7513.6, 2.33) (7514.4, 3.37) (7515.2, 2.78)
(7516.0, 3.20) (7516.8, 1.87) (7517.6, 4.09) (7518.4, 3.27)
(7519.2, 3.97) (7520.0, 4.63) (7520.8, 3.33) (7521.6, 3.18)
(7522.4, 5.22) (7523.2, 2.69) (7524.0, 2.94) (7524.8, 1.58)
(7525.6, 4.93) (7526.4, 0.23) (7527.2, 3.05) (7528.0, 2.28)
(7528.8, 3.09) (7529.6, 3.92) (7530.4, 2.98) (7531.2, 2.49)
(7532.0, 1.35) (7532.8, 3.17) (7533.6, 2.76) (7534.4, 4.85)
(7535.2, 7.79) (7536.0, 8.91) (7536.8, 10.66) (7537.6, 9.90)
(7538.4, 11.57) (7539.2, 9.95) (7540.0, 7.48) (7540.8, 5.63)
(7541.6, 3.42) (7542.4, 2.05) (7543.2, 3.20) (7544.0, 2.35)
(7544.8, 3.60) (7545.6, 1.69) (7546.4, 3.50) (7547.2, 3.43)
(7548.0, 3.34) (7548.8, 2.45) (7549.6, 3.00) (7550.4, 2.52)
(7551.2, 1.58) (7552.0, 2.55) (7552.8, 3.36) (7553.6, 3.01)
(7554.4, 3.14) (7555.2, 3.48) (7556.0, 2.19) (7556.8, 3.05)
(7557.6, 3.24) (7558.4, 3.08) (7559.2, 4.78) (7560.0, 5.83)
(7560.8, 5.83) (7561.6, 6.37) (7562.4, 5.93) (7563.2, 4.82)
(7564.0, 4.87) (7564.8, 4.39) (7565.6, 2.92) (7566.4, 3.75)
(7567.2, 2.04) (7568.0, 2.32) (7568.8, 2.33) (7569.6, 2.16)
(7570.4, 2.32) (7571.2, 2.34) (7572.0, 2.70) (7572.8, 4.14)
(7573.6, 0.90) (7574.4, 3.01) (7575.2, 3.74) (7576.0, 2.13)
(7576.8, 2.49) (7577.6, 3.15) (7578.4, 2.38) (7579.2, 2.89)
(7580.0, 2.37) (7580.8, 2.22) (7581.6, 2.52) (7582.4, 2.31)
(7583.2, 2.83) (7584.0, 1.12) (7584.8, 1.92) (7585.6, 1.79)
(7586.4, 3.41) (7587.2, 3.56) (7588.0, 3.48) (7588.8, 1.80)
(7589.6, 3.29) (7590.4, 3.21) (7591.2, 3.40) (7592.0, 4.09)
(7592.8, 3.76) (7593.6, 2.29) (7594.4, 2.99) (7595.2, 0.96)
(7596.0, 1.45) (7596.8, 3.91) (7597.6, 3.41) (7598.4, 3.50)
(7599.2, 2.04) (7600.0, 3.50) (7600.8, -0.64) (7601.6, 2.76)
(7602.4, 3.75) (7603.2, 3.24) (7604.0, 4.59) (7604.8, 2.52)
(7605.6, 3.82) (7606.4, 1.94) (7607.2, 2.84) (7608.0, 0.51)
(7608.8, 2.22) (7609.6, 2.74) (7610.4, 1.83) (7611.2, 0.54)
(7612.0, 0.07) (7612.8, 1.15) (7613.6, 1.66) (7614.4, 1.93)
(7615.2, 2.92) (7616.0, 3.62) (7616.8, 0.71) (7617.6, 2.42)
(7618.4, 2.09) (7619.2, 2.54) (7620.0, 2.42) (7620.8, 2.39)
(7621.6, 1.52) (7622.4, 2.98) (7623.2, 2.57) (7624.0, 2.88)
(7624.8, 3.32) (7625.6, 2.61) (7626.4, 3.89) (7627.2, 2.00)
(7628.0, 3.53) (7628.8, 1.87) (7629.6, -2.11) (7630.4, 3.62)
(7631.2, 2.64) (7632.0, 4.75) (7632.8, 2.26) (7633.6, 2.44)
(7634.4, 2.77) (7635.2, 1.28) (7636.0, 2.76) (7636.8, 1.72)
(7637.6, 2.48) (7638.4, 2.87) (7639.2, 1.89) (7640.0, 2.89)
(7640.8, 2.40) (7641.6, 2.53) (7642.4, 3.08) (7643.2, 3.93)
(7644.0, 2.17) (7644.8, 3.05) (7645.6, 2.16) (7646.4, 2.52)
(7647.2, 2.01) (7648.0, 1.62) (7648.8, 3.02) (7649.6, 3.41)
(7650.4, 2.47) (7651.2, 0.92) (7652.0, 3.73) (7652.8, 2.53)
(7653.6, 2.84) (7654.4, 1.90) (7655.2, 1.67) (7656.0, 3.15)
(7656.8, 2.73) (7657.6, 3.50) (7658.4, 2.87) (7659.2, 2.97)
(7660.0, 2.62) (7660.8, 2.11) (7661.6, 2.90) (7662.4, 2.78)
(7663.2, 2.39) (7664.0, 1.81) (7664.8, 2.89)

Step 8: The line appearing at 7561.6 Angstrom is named [N II]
